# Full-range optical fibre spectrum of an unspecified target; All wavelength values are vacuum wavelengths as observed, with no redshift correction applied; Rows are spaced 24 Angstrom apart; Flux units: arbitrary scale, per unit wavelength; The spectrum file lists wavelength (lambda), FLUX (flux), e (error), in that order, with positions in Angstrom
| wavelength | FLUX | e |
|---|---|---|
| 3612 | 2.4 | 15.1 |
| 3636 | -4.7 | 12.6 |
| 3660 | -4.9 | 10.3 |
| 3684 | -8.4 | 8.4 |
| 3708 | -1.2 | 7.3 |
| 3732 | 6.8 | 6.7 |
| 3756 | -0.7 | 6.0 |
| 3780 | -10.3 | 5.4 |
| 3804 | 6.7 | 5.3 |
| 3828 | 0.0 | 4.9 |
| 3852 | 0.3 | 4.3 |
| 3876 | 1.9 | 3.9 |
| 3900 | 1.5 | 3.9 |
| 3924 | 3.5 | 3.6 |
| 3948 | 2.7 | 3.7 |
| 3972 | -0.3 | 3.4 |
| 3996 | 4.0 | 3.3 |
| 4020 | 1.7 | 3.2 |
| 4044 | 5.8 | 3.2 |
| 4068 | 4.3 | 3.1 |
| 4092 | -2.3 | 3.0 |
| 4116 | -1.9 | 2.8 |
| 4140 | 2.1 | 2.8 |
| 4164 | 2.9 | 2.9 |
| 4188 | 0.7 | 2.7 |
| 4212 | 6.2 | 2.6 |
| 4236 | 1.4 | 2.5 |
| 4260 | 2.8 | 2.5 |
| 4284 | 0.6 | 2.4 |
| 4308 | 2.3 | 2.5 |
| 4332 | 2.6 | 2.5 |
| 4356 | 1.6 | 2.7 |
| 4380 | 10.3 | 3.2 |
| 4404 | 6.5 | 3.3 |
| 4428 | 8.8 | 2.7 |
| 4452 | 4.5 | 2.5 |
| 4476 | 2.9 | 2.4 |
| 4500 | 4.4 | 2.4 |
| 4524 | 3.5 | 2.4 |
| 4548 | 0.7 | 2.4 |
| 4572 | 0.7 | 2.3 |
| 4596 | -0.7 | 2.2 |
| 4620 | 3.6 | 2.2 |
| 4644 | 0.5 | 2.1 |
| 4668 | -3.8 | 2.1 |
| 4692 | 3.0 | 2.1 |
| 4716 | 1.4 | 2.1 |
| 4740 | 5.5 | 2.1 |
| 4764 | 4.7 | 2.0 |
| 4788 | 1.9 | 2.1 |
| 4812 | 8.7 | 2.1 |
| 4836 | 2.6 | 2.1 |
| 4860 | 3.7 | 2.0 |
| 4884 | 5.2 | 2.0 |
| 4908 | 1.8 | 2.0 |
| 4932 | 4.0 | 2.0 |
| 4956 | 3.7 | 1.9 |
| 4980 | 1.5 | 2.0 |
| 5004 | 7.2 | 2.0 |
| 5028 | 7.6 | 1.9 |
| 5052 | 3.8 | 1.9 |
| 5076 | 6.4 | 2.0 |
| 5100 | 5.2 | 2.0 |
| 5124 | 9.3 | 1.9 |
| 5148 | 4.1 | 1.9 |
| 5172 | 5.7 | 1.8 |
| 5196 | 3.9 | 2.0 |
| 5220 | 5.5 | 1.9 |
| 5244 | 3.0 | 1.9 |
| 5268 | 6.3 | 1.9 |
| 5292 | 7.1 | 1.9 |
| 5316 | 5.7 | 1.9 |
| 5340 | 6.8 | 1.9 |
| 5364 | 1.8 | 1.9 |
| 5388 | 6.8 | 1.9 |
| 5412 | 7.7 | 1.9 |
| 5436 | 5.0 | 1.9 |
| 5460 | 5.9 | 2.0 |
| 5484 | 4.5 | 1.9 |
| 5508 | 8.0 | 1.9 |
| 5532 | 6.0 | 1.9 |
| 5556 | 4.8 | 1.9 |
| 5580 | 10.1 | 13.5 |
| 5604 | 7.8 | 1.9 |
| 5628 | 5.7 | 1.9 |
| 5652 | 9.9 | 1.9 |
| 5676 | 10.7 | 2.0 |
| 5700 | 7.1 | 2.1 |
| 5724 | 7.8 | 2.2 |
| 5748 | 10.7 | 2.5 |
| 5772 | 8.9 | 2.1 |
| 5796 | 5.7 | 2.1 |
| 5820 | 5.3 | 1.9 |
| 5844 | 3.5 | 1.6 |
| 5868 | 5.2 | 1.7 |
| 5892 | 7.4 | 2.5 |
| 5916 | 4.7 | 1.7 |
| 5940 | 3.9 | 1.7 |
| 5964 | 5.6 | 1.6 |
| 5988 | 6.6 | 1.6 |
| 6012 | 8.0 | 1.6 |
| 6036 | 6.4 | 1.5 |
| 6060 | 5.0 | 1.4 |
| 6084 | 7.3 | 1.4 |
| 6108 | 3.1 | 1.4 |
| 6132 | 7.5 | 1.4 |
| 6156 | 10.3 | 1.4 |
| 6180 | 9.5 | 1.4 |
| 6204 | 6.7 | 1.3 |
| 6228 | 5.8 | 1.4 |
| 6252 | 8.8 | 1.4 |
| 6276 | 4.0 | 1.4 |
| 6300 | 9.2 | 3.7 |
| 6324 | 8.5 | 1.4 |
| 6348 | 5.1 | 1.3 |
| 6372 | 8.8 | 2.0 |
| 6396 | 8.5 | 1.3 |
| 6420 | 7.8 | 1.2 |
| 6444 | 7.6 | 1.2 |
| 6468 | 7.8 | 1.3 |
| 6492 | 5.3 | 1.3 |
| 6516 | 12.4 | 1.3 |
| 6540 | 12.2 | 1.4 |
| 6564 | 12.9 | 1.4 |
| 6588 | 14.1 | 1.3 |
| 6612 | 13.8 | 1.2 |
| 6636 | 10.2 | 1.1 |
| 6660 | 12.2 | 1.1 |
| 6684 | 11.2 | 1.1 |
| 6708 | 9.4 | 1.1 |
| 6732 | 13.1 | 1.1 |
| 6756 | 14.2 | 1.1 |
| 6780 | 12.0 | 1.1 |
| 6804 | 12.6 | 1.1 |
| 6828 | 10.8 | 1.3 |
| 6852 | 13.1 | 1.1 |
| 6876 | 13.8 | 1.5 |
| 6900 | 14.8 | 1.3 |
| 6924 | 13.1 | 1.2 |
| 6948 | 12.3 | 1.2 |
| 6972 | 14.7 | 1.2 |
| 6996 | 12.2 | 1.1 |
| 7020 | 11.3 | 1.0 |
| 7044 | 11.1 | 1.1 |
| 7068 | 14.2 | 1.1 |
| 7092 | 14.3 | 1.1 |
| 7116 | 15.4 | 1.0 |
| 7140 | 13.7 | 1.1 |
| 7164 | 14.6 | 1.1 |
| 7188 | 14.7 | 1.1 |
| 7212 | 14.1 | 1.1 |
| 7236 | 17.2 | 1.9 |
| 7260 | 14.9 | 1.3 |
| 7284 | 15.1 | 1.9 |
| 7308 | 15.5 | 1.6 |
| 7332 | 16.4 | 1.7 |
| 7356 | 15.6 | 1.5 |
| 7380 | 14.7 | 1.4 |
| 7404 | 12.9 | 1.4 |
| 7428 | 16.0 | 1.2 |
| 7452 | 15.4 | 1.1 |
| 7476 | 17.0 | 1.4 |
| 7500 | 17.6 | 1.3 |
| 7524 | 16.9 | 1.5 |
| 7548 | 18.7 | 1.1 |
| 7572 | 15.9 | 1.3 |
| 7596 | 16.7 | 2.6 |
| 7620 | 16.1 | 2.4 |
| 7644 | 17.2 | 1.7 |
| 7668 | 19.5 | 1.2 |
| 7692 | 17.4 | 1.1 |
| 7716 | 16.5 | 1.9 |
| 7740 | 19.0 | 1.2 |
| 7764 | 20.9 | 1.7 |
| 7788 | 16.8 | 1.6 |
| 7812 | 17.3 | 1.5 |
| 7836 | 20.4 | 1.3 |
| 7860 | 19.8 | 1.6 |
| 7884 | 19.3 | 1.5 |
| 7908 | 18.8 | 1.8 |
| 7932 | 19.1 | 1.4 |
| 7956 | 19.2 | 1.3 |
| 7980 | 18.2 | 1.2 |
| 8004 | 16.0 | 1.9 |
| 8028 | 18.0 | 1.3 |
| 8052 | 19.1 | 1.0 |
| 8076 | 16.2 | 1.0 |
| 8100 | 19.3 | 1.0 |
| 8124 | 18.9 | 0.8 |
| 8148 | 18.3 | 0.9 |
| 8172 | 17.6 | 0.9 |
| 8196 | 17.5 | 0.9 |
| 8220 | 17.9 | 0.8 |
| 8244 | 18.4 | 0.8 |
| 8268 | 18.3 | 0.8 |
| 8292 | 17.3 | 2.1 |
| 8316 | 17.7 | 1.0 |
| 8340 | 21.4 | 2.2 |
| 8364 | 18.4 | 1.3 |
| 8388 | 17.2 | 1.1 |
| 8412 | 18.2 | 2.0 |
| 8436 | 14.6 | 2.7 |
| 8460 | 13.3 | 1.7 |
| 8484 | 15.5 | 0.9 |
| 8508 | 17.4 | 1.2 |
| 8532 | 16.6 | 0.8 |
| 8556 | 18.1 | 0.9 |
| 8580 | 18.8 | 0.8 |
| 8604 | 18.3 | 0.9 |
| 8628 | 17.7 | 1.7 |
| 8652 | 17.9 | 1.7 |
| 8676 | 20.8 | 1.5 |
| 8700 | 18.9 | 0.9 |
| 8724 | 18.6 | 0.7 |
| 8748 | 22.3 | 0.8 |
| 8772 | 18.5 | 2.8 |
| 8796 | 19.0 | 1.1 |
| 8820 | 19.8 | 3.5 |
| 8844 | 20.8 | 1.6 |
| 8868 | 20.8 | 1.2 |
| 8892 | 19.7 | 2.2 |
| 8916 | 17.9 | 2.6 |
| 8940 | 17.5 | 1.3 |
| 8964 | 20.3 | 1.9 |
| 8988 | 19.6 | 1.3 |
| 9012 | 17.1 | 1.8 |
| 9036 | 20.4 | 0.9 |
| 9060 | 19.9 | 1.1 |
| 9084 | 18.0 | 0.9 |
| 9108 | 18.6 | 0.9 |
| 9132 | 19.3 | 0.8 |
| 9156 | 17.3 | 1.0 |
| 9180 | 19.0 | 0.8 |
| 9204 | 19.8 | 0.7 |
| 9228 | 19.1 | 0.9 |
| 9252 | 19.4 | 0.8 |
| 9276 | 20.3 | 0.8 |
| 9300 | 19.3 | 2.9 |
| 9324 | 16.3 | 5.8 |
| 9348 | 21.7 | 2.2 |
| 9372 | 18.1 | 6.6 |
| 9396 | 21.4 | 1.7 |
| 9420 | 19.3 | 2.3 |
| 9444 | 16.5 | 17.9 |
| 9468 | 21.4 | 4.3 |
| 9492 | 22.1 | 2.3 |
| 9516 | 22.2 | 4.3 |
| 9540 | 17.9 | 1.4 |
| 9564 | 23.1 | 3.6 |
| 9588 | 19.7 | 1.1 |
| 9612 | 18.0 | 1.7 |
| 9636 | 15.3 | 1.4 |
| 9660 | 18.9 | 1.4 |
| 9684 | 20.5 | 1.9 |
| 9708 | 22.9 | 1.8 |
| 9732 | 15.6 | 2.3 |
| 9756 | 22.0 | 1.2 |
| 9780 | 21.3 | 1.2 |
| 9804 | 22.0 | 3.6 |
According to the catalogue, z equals 0.63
